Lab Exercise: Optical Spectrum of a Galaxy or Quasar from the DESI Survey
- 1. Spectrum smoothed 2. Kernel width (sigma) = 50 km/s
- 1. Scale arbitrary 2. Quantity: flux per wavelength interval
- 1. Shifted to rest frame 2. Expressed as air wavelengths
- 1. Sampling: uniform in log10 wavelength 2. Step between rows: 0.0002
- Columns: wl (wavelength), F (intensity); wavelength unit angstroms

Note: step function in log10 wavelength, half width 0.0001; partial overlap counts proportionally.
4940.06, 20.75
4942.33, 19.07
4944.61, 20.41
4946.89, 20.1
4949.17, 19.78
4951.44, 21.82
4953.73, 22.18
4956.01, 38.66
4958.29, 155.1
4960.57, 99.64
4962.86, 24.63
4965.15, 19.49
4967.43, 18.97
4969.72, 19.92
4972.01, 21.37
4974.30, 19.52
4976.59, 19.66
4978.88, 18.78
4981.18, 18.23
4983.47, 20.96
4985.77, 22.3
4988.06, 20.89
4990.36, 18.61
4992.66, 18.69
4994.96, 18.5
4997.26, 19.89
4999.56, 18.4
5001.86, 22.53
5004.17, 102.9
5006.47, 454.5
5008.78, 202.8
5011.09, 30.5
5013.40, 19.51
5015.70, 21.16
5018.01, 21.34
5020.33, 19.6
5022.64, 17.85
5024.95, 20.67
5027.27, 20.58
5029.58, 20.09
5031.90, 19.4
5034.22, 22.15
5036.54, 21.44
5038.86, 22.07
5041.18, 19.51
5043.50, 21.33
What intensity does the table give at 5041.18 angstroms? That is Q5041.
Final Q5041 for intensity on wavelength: 19.51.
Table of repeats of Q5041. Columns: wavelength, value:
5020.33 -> 19.6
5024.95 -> 20.67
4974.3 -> 19.52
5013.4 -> 19.51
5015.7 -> 21.16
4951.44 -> 21.82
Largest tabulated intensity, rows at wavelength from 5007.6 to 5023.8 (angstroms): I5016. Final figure 202.8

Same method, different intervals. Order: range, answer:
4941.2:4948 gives 20.41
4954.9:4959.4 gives 155.1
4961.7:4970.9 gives 24.63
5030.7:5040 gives 22.15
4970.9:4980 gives 21.37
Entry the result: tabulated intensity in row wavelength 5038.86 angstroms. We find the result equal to 22.07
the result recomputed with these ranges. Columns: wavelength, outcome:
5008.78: 202.8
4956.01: 38.66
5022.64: 17.85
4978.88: 18.78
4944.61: 20.41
